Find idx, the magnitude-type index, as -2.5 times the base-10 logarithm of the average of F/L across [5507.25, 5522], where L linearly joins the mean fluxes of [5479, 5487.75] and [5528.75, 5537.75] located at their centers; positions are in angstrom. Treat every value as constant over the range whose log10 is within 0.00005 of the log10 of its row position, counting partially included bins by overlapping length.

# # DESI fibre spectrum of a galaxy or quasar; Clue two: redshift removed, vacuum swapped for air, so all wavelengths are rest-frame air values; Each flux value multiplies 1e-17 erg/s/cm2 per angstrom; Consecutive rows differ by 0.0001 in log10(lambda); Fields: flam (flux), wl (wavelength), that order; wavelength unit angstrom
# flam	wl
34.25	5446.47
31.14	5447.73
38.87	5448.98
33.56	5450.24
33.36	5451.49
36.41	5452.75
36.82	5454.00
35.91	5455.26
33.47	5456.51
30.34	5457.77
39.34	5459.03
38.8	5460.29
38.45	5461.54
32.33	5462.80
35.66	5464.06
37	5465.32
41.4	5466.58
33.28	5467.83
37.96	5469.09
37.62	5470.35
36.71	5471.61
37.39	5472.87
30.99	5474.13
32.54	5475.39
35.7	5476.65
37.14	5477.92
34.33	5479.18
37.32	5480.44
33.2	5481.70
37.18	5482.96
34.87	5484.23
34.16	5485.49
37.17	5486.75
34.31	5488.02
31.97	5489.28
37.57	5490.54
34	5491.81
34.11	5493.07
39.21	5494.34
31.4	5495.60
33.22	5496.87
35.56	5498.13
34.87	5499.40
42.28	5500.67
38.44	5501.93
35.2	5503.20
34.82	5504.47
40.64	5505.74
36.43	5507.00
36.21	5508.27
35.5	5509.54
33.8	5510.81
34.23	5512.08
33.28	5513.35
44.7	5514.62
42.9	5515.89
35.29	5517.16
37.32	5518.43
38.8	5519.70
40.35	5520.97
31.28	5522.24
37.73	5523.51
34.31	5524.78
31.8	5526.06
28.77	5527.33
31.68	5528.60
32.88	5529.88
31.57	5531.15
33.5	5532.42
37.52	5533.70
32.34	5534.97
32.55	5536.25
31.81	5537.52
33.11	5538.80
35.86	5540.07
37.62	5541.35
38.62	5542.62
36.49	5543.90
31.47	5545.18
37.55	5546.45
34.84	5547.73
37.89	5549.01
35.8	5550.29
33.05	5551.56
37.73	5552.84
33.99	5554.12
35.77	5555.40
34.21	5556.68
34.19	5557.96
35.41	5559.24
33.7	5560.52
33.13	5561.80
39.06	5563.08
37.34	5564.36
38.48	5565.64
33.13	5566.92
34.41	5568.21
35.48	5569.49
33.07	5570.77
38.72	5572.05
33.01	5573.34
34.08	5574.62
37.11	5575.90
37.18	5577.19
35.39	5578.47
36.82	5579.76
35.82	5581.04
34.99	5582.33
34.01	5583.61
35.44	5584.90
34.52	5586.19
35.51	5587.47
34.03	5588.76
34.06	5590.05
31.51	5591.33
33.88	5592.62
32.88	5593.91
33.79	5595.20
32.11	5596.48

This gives -0.10 mag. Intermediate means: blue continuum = 35.5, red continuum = 33.1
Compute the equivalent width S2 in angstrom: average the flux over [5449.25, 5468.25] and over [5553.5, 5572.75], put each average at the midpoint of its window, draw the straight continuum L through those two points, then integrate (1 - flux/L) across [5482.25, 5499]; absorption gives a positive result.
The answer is 0.33 angstrom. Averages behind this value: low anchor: 35.8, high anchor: 35.3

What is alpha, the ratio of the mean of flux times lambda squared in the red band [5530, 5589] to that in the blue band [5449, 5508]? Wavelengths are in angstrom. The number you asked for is 1.0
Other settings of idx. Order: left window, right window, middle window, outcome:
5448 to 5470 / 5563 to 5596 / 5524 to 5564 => 0.03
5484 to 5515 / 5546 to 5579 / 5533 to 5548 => 0.02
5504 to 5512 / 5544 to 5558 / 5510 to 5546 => 0.02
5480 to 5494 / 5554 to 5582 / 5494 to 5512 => -0.03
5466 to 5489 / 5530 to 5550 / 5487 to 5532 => -0.01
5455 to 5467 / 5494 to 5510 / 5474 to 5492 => 0.04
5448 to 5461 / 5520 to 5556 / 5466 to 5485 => -0.01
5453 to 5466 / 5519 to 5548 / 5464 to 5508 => -0.02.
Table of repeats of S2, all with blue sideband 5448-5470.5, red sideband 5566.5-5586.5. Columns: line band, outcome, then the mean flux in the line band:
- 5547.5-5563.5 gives 0.1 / 35.2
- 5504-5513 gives 0.0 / 35.9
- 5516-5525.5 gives -0.3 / 36.8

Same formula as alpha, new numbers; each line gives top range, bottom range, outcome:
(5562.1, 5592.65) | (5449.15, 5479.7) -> 1.03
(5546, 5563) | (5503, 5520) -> 0.97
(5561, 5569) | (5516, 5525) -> 0.99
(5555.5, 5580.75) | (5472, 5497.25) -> 1.05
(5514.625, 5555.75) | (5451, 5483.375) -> 1.01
